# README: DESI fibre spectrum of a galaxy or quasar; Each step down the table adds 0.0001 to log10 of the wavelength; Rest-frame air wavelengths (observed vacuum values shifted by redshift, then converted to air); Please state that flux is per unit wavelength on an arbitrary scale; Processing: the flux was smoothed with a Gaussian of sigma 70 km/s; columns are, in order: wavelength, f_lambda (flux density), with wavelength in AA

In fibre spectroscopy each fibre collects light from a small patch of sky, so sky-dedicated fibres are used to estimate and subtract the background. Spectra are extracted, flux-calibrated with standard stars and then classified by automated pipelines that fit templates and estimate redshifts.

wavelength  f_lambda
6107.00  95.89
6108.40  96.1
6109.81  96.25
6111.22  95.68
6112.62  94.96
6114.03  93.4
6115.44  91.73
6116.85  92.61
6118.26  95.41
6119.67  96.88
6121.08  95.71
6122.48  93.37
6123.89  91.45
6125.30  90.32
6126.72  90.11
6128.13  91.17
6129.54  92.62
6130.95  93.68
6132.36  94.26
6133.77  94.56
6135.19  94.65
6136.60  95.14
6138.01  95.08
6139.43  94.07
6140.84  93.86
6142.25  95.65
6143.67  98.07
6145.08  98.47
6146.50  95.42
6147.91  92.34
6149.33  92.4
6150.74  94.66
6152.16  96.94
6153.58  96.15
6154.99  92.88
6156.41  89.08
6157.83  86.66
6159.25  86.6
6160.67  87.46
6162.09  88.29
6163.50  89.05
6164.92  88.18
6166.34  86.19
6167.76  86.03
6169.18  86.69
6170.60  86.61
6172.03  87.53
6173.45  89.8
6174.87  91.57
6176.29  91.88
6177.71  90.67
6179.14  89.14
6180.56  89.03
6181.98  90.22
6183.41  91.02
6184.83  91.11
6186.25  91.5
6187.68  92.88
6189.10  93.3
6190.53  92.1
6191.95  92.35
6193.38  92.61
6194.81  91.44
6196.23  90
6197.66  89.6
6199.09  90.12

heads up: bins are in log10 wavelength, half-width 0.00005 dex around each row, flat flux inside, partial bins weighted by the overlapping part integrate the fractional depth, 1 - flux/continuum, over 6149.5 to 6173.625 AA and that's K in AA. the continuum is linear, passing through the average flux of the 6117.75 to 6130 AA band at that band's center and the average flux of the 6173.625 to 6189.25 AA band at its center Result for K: 0.6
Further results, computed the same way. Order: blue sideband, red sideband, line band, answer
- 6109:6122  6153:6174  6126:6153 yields -0.8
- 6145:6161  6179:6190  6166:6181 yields 0.5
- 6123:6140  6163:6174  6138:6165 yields -0.8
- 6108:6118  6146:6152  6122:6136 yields 0.2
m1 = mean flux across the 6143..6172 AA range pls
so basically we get 90.8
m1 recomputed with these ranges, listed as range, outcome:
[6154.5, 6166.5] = 88.3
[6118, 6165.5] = 93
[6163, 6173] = 87.1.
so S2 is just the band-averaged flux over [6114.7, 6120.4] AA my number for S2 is 94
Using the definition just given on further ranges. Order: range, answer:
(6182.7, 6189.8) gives 92.1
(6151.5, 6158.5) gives 92.3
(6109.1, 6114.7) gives 95.1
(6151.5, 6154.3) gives 96.6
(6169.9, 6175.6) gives 88.8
